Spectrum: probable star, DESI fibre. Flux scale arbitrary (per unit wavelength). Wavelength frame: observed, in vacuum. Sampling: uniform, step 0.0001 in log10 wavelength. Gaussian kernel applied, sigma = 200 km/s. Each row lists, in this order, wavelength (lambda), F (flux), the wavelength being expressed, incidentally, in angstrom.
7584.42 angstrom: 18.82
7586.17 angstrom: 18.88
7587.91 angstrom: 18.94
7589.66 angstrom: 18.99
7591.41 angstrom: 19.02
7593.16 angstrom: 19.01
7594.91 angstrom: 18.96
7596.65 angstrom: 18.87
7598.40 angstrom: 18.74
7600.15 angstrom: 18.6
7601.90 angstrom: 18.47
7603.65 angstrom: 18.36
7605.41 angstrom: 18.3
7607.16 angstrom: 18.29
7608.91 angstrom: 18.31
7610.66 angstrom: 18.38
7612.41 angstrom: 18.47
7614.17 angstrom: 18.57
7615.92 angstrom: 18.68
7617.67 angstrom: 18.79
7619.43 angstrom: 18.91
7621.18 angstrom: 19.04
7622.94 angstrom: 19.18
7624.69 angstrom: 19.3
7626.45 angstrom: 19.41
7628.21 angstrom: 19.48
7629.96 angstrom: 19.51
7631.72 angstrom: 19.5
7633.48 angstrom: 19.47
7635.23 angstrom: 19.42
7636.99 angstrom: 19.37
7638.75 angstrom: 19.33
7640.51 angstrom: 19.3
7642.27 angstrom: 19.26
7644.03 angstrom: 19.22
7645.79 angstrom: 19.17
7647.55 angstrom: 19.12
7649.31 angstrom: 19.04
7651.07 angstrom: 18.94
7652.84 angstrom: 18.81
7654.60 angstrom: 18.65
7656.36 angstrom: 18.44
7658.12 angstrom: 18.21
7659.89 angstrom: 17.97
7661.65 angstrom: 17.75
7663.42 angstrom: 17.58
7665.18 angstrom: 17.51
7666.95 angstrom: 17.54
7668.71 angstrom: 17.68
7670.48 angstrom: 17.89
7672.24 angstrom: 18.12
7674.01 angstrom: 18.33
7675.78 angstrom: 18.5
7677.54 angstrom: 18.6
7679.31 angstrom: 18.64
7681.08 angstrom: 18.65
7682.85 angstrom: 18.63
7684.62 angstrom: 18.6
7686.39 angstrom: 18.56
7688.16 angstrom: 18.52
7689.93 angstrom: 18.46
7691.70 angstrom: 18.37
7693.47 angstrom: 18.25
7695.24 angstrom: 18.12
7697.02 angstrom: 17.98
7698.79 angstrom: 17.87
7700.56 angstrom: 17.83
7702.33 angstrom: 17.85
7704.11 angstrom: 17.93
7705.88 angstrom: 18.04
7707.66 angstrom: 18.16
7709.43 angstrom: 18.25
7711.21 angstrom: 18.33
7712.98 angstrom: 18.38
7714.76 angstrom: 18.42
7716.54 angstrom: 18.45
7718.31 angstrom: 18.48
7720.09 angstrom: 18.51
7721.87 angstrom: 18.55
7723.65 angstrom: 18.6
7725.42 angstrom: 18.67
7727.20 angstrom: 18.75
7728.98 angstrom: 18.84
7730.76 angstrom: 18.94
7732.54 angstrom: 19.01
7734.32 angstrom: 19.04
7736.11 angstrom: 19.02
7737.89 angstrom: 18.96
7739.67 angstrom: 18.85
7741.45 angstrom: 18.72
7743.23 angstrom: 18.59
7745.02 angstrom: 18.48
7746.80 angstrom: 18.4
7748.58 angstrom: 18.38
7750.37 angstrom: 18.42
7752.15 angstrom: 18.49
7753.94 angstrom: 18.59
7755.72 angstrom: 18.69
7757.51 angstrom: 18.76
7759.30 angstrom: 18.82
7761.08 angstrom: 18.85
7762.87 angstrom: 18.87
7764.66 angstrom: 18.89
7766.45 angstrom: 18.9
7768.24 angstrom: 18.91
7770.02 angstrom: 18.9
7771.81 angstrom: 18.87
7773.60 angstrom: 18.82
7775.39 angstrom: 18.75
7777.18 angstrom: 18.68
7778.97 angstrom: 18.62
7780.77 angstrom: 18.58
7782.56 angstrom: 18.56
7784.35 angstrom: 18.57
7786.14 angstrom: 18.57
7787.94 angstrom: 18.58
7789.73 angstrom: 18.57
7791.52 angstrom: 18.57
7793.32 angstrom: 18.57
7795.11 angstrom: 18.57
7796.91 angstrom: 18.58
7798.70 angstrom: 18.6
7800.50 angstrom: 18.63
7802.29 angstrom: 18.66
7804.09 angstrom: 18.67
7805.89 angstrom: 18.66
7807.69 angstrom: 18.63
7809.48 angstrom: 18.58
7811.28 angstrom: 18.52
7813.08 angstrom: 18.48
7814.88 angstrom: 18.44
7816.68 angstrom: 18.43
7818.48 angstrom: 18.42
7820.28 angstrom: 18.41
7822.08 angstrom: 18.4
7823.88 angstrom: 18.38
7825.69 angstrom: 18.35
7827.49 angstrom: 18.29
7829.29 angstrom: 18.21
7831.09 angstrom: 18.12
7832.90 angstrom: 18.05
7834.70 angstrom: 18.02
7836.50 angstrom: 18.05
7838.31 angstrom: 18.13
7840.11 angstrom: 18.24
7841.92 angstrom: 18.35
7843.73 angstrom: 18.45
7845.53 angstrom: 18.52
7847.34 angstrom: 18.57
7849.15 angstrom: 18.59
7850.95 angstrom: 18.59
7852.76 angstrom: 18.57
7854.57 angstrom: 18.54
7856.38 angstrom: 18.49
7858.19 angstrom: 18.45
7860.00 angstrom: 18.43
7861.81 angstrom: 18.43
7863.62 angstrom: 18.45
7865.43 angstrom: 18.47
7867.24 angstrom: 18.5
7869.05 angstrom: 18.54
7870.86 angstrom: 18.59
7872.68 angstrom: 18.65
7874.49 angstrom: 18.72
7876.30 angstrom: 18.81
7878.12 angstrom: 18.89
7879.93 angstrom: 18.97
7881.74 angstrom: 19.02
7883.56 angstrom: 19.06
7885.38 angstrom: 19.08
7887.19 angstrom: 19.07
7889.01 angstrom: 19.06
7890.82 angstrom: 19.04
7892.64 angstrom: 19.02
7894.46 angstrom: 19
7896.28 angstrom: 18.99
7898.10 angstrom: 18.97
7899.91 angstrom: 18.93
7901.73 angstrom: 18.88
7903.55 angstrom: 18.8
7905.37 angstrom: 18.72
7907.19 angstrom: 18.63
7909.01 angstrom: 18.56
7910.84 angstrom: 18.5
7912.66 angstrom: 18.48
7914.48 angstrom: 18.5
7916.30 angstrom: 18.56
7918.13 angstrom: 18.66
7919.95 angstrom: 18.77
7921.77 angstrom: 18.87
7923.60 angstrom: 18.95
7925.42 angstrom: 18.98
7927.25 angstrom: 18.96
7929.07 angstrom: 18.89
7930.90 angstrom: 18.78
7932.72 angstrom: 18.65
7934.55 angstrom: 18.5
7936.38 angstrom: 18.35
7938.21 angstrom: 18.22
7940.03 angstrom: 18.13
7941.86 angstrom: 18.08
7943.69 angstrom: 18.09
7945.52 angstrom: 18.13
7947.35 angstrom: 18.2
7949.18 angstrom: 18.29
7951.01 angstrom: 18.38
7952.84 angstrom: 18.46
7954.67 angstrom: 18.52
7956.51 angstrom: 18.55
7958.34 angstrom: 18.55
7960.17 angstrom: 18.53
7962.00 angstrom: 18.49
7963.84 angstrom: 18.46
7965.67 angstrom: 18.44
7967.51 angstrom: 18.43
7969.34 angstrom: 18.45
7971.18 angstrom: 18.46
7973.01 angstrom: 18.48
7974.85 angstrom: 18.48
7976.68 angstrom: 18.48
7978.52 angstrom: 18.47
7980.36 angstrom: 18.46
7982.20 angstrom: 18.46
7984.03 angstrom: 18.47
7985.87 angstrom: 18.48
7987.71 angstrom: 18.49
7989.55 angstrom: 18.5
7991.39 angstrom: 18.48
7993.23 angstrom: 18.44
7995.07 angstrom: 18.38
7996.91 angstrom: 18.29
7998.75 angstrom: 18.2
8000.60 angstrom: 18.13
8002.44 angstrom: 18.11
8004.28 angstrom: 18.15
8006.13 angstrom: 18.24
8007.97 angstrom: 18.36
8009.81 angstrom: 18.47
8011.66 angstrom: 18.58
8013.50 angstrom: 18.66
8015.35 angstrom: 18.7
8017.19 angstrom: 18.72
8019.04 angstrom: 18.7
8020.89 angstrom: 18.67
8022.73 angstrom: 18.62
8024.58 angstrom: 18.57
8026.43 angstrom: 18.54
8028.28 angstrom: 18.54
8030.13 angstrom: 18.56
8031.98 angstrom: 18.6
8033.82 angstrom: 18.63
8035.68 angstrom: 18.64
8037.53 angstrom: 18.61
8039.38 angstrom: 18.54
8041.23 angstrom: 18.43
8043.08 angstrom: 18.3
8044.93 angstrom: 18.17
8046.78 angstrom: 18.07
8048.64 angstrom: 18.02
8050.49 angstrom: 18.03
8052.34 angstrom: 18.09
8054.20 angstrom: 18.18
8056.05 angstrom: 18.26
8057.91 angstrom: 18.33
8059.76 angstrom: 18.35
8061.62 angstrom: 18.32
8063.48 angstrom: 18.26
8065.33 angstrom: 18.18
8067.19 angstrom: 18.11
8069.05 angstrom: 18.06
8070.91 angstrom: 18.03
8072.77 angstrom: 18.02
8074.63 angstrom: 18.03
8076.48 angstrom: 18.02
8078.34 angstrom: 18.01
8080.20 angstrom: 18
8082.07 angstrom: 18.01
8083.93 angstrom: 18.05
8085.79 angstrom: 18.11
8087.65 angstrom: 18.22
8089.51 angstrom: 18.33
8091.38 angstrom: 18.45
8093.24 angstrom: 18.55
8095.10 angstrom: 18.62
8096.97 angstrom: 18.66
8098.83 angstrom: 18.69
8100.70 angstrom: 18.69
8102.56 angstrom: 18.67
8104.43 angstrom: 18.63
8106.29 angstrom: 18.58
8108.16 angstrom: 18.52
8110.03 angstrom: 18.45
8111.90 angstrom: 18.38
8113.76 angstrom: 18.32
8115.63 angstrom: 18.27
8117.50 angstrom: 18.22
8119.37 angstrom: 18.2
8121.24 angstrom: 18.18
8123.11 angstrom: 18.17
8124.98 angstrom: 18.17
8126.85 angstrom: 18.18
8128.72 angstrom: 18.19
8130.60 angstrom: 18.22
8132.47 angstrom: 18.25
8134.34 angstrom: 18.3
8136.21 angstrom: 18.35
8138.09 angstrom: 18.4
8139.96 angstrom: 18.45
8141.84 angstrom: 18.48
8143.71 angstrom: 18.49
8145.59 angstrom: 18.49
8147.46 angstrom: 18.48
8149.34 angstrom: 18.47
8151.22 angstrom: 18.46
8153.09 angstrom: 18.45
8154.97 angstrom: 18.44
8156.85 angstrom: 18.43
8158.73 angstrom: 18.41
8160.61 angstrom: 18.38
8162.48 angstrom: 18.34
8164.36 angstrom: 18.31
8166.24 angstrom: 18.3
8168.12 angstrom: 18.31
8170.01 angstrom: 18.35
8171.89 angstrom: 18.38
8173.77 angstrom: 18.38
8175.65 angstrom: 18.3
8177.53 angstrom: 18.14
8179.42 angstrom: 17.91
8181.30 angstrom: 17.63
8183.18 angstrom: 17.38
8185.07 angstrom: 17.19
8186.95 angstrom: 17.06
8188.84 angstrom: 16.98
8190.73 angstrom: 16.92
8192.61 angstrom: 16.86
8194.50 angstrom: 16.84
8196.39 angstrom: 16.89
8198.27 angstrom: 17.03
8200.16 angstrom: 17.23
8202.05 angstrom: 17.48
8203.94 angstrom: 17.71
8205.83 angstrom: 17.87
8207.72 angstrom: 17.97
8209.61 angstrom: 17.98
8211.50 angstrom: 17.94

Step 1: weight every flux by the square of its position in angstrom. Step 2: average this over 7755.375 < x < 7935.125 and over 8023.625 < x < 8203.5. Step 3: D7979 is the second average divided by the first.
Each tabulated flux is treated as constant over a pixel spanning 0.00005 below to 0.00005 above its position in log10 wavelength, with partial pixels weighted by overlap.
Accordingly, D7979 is 1.0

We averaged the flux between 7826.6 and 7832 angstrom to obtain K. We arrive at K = 18.2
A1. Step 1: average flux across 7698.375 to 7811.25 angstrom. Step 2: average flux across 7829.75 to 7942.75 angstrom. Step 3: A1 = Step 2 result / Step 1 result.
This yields 1.0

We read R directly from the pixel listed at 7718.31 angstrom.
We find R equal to 18.48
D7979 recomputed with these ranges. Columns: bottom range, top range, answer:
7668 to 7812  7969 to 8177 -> 1.08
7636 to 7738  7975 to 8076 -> 1.08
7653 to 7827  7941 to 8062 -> 1.06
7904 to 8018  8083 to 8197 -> 1.03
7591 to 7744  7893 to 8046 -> 1.08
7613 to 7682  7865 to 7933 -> 1.07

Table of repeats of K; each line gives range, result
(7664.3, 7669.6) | 17.6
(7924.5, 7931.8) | 18.9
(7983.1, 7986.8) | 18.5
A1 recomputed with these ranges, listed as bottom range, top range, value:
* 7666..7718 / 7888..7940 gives 1.03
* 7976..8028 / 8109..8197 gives 0.98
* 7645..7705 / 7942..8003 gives 1.01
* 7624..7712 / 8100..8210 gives 0.97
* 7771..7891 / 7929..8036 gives 0.99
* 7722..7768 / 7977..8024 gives 0.98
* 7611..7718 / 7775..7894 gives 1.00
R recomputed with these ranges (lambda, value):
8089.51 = 18.33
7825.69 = 18.35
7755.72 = 18.69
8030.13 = 18.56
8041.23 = 18.43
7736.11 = 19.02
